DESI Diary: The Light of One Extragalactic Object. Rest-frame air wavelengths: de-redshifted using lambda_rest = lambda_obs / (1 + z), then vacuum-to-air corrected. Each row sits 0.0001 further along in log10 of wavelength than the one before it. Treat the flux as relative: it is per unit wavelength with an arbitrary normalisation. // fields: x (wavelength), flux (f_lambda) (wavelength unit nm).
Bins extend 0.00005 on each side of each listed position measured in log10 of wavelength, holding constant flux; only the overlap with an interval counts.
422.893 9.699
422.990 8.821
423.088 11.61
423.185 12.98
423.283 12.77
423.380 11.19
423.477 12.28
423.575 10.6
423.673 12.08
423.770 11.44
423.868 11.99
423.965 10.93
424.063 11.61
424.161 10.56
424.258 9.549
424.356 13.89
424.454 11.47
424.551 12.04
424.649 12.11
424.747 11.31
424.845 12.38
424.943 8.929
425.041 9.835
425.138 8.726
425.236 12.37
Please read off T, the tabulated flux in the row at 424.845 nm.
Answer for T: 12.38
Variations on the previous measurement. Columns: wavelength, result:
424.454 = 11.47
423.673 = 12.08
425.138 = 8.726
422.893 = 9.699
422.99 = 8.821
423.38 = 11.19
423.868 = 11.99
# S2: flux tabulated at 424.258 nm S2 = 9.549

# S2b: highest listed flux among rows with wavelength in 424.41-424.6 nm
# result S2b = 12.04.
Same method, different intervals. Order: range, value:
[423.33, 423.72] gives 12.28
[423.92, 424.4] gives 13.89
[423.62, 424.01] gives 12.08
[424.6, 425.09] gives 12.38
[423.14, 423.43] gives 12.98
